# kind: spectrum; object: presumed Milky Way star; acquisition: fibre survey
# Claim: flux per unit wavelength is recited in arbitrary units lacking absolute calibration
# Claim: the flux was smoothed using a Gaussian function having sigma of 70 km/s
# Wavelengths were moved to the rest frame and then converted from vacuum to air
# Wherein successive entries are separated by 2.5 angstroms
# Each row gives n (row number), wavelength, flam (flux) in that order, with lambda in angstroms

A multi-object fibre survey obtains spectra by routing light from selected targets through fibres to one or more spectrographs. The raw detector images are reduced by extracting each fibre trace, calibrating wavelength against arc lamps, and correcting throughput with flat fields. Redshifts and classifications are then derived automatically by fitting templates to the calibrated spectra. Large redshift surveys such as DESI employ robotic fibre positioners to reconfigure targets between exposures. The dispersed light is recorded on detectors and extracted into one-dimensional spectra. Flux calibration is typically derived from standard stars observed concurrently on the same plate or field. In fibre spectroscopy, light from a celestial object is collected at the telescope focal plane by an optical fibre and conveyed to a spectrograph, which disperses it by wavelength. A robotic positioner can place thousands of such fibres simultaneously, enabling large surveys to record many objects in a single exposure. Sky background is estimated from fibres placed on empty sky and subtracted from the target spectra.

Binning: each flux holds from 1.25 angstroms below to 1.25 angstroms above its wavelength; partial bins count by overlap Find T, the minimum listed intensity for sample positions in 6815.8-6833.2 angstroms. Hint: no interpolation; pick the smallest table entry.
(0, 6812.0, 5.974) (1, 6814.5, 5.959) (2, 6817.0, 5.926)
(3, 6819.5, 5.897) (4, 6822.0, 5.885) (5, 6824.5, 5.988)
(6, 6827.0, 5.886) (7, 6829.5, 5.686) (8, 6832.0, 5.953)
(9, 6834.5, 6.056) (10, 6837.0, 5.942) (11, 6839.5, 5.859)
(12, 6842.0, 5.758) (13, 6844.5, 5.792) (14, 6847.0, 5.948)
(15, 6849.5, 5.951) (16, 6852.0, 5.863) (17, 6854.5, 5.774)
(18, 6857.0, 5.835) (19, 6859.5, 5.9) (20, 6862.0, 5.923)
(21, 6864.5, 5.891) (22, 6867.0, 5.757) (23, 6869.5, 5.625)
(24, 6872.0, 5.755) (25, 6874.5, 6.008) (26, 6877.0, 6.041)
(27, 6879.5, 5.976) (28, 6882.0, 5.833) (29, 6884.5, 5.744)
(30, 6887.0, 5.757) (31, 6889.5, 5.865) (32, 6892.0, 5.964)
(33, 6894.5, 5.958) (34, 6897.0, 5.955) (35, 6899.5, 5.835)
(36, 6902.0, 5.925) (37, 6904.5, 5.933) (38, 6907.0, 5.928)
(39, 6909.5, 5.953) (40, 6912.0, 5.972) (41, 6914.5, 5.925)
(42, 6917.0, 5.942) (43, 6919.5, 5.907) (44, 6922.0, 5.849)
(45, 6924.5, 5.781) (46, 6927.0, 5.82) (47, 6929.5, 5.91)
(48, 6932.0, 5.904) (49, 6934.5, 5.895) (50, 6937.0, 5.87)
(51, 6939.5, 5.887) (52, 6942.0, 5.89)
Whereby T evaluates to 5.686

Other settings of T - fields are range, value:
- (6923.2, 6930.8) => 5.781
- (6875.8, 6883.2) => 5.833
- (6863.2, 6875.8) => 5.625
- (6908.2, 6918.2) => 5.925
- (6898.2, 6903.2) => 5.835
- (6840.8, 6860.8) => 5.758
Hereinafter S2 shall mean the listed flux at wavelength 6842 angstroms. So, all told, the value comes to 5.758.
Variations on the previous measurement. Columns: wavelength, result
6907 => 5.928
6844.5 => 5.792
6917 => 5.942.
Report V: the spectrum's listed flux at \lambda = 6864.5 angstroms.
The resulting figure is 5.891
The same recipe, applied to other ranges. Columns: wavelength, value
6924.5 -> 5.781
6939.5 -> 5.887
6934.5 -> 5.895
